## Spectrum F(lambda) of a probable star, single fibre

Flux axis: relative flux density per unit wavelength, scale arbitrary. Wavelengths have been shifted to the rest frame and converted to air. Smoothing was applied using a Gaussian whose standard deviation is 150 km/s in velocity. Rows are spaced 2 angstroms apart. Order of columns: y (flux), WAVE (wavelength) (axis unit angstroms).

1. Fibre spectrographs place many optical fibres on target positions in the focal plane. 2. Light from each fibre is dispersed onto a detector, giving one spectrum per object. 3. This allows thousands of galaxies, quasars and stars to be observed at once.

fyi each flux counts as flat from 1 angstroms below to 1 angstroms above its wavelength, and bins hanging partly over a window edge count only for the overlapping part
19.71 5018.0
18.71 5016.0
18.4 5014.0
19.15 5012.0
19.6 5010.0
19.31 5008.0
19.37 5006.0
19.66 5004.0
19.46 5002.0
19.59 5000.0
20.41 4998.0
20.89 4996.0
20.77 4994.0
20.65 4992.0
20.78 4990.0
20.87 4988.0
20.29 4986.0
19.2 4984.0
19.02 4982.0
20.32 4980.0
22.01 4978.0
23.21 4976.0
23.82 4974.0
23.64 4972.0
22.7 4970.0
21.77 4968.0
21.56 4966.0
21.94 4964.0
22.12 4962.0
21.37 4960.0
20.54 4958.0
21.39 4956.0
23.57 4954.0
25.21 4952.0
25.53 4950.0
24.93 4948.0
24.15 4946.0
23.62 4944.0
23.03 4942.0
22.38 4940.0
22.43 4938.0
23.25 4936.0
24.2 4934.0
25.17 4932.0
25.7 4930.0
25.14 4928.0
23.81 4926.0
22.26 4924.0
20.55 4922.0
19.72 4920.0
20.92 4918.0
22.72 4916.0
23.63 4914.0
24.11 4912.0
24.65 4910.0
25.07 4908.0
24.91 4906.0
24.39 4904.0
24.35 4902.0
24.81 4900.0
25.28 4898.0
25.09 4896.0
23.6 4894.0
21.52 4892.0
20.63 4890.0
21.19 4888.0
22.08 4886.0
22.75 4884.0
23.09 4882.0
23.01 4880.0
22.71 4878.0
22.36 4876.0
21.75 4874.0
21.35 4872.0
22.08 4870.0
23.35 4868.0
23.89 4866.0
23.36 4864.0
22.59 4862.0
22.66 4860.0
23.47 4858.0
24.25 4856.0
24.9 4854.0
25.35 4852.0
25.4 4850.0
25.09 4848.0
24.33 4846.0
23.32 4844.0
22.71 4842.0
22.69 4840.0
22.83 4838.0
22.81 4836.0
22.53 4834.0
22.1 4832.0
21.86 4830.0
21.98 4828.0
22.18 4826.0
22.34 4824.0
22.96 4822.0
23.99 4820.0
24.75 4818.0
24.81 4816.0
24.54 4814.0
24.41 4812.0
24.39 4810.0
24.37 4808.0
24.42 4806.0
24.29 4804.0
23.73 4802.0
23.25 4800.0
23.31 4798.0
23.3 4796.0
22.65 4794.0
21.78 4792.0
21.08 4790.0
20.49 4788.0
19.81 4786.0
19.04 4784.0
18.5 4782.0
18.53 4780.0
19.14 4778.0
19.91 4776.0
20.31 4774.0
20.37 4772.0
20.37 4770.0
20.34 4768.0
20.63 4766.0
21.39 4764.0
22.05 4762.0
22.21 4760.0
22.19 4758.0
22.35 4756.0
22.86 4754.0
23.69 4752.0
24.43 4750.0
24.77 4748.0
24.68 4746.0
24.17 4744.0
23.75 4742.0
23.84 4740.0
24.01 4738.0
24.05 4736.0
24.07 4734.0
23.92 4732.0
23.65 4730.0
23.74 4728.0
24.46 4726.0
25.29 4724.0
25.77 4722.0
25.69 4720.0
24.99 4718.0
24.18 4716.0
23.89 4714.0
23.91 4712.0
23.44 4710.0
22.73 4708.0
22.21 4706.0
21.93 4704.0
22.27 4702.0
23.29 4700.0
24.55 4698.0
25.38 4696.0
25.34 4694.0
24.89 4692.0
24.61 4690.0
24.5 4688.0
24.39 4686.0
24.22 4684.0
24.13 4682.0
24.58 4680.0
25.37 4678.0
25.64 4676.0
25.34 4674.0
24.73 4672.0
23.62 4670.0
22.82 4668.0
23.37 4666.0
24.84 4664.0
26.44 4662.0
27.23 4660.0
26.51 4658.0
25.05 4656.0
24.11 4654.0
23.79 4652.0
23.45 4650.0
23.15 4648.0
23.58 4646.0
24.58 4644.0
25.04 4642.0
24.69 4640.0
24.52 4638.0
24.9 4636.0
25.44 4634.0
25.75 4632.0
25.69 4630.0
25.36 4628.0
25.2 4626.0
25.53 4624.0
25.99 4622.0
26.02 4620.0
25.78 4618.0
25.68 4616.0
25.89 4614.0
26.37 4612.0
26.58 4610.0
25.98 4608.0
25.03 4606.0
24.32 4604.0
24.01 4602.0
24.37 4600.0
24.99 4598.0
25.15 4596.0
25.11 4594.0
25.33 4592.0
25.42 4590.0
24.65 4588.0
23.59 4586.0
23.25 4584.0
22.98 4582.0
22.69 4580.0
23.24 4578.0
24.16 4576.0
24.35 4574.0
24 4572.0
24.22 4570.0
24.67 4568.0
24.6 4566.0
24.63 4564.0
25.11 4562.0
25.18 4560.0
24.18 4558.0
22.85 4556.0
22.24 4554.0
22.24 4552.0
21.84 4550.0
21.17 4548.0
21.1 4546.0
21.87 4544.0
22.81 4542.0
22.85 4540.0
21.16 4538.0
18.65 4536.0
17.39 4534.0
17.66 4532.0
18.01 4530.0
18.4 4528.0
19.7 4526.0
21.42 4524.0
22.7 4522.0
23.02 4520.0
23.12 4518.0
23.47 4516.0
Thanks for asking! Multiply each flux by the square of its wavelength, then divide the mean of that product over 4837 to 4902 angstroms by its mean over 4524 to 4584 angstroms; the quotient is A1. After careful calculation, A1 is 1.20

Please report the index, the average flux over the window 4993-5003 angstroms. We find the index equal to 20.2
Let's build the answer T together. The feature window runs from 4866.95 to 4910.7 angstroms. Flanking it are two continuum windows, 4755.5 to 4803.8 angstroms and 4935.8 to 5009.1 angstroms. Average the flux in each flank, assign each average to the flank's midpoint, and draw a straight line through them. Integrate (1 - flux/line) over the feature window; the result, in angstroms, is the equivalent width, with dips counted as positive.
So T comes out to -3.4 angstroms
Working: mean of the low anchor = 21.2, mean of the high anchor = 21.7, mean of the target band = 23.2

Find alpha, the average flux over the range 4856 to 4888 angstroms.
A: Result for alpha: 22.7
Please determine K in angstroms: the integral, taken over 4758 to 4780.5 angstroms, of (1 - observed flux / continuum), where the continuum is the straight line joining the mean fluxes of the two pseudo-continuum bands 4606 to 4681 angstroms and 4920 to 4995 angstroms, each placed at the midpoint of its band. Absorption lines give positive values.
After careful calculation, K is 3.23 angstroms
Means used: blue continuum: 25.1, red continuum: 22.5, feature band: 20.6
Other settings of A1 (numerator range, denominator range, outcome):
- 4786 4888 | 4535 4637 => 1.06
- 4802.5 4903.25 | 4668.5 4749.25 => 1.02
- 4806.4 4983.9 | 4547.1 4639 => 1.07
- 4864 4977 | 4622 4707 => 1.05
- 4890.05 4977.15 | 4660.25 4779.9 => 1.08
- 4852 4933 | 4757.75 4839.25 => 1.09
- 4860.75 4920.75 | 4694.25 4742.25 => 1.03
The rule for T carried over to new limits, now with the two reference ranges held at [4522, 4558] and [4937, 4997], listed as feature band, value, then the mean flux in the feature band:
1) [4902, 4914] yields -1.4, 24.5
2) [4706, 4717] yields -1.1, 23.5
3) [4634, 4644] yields -1.8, 24.8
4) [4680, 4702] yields -3.3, 24.4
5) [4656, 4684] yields -4.9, 24.9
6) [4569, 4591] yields -3.1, 23.9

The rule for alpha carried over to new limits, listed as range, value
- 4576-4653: 24.8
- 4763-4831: 22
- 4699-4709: 22.5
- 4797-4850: 23.5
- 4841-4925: 23.2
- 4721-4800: 22.3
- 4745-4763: 23.2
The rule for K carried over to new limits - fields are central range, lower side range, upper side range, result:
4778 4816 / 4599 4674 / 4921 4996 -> 2.30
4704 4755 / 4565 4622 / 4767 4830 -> -2.34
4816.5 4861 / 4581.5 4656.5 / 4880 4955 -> 0.86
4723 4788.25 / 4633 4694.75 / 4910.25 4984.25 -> 4.97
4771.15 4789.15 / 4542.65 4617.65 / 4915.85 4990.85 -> 2.85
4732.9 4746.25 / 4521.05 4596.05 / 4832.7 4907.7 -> -0.59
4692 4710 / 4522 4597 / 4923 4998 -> -0.76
